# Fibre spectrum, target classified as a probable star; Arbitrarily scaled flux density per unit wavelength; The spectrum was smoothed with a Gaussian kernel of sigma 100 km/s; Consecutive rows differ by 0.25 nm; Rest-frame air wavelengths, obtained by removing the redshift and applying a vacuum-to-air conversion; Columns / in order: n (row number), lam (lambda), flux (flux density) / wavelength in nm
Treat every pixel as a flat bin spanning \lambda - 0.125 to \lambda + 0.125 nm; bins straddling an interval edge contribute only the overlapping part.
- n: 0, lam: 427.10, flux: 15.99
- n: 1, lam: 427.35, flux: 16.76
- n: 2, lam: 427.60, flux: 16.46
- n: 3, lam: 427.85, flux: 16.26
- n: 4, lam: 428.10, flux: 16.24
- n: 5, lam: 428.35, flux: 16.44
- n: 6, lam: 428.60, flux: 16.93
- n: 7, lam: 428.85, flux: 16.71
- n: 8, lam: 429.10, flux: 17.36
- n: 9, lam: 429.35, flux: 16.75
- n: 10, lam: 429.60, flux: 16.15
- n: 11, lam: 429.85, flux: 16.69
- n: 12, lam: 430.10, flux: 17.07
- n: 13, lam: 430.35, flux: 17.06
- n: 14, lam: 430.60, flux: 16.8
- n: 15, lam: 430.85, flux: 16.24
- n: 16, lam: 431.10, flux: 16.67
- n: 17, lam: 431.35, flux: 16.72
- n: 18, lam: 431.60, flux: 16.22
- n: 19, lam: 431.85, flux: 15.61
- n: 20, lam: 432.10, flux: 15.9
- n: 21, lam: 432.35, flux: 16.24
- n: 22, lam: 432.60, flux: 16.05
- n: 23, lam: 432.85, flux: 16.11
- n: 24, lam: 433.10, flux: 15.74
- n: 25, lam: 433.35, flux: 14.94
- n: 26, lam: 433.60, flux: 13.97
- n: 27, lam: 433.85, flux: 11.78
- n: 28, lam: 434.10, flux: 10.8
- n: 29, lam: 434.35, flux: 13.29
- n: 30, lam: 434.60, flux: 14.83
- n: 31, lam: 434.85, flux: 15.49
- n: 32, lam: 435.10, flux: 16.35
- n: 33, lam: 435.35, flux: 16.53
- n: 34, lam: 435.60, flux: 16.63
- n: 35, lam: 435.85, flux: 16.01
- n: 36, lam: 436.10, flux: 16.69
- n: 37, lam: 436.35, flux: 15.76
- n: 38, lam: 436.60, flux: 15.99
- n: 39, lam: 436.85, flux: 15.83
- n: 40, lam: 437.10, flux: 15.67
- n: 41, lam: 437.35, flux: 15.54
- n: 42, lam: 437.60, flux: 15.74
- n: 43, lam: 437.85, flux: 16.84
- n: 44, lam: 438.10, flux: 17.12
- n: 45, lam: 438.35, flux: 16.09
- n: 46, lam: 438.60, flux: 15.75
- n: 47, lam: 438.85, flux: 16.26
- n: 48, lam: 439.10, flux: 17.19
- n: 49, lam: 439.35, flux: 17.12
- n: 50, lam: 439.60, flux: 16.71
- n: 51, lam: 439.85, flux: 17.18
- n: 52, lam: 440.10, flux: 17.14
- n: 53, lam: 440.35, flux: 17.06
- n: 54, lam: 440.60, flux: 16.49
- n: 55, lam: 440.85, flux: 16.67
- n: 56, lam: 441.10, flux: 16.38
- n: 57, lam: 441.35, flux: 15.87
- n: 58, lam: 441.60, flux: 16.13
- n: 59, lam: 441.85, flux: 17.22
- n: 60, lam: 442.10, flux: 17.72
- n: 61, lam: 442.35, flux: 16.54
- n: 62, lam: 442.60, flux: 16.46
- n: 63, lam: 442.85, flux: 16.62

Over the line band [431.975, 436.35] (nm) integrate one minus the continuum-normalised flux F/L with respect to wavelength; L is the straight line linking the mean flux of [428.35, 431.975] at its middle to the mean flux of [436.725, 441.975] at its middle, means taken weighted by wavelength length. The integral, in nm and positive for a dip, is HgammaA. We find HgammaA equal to 0.37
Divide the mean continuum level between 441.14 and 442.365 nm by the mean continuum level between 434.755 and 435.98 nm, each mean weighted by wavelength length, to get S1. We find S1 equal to 1.03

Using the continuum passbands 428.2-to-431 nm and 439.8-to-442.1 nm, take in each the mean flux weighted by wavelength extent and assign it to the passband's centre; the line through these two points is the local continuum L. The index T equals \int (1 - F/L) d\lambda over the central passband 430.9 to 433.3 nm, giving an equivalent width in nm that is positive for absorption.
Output 0.090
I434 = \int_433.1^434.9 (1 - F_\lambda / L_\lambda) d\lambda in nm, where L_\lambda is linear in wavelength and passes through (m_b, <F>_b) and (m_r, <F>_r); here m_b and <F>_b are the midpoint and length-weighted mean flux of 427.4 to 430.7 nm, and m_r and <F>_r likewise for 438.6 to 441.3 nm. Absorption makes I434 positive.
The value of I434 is 0.33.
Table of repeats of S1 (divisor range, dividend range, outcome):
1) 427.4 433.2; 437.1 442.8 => 1.01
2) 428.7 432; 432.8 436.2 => 0.90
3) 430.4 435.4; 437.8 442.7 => 1.09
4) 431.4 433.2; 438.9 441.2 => 1.05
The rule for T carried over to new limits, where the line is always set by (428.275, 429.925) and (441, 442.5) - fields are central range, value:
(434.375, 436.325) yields 0.09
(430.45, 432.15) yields 0.04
